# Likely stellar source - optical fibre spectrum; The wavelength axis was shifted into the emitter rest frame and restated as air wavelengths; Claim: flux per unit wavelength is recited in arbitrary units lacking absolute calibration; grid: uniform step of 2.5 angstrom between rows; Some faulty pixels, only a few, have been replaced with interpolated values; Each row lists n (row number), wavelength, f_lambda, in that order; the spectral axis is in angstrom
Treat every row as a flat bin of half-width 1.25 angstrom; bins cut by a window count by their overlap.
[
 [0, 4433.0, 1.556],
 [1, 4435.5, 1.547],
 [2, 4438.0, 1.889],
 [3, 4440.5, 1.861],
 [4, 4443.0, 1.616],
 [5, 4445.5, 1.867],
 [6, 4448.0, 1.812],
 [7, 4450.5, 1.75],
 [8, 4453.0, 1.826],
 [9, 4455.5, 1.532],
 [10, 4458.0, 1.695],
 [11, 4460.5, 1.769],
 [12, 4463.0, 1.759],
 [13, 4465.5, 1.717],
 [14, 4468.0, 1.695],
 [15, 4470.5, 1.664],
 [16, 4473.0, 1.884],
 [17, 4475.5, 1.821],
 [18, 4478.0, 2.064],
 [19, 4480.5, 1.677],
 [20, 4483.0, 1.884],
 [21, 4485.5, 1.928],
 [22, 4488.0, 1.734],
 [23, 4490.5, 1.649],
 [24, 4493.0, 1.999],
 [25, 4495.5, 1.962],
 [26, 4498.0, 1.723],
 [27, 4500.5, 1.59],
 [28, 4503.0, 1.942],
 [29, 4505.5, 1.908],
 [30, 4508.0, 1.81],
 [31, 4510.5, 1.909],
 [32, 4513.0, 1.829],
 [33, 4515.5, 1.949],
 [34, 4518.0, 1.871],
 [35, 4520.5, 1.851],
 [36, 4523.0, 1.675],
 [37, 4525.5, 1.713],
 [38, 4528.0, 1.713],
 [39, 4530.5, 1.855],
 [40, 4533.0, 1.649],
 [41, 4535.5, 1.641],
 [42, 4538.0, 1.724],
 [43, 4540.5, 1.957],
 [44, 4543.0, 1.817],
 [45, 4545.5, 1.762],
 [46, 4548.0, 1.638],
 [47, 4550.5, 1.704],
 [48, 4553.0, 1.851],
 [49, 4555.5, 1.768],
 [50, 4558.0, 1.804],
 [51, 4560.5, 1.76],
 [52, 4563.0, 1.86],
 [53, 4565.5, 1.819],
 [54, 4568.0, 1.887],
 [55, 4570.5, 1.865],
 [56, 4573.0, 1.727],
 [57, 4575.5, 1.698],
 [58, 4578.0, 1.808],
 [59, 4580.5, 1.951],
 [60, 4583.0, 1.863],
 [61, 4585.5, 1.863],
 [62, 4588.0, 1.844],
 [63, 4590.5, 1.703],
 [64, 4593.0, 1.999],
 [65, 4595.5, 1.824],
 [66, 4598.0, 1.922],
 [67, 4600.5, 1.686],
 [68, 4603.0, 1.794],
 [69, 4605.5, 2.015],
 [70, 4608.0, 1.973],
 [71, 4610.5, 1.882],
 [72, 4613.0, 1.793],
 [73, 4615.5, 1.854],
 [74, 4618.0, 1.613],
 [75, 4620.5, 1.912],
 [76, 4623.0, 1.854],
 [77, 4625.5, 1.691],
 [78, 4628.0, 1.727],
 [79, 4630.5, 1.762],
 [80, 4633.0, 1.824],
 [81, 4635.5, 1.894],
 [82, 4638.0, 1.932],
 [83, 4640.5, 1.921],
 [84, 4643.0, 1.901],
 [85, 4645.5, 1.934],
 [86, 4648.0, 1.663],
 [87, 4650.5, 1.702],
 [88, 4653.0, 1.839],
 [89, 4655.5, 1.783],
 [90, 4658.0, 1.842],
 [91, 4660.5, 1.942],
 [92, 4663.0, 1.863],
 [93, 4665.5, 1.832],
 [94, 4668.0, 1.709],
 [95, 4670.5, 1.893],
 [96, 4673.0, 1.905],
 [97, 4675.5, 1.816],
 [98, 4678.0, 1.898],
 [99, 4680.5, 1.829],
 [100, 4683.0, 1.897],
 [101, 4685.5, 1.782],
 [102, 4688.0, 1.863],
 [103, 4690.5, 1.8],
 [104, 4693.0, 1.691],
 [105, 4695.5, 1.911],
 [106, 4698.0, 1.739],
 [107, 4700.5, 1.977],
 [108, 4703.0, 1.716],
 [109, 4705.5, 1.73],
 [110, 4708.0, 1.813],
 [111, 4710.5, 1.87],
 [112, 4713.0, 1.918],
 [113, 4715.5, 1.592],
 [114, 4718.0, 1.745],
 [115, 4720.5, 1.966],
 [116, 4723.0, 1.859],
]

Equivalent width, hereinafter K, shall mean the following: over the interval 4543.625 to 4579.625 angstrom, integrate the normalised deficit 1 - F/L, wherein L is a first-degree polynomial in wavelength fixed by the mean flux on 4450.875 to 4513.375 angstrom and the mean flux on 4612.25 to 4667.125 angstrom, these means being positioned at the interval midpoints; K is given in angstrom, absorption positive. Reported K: 0.50 angstrom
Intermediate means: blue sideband 1.8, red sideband 1.82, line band 1.78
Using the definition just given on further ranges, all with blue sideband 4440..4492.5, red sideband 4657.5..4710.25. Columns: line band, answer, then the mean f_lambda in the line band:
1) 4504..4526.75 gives -0.6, 1.84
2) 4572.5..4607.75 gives -0.7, 1.84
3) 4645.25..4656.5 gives 0.3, 1.77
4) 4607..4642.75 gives -0.3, 1.83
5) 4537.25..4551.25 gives 0.2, 1.77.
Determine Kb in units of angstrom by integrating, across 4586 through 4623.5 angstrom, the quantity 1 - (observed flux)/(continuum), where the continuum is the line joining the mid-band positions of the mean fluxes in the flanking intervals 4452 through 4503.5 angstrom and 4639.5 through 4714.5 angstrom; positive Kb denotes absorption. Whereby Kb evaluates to -0.63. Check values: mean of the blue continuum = 1.78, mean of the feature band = 1.84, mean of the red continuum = 1.83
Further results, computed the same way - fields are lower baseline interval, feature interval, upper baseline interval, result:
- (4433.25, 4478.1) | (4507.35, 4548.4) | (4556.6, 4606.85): 0.24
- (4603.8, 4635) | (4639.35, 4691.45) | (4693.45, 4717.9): -0.76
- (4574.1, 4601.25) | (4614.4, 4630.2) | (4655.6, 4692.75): 0.55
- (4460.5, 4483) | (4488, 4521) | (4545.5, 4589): -0.85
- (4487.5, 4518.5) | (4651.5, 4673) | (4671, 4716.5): -0.19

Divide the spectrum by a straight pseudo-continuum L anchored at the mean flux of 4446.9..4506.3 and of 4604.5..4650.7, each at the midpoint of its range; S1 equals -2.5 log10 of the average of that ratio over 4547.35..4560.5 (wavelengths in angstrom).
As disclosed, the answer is 0.03 mag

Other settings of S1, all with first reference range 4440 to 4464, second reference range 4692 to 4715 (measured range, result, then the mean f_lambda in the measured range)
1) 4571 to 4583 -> -0.017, 1.81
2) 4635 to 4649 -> -0.048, 1.88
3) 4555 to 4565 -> -0.017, 1.8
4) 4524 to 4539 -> 0.032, 1.72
